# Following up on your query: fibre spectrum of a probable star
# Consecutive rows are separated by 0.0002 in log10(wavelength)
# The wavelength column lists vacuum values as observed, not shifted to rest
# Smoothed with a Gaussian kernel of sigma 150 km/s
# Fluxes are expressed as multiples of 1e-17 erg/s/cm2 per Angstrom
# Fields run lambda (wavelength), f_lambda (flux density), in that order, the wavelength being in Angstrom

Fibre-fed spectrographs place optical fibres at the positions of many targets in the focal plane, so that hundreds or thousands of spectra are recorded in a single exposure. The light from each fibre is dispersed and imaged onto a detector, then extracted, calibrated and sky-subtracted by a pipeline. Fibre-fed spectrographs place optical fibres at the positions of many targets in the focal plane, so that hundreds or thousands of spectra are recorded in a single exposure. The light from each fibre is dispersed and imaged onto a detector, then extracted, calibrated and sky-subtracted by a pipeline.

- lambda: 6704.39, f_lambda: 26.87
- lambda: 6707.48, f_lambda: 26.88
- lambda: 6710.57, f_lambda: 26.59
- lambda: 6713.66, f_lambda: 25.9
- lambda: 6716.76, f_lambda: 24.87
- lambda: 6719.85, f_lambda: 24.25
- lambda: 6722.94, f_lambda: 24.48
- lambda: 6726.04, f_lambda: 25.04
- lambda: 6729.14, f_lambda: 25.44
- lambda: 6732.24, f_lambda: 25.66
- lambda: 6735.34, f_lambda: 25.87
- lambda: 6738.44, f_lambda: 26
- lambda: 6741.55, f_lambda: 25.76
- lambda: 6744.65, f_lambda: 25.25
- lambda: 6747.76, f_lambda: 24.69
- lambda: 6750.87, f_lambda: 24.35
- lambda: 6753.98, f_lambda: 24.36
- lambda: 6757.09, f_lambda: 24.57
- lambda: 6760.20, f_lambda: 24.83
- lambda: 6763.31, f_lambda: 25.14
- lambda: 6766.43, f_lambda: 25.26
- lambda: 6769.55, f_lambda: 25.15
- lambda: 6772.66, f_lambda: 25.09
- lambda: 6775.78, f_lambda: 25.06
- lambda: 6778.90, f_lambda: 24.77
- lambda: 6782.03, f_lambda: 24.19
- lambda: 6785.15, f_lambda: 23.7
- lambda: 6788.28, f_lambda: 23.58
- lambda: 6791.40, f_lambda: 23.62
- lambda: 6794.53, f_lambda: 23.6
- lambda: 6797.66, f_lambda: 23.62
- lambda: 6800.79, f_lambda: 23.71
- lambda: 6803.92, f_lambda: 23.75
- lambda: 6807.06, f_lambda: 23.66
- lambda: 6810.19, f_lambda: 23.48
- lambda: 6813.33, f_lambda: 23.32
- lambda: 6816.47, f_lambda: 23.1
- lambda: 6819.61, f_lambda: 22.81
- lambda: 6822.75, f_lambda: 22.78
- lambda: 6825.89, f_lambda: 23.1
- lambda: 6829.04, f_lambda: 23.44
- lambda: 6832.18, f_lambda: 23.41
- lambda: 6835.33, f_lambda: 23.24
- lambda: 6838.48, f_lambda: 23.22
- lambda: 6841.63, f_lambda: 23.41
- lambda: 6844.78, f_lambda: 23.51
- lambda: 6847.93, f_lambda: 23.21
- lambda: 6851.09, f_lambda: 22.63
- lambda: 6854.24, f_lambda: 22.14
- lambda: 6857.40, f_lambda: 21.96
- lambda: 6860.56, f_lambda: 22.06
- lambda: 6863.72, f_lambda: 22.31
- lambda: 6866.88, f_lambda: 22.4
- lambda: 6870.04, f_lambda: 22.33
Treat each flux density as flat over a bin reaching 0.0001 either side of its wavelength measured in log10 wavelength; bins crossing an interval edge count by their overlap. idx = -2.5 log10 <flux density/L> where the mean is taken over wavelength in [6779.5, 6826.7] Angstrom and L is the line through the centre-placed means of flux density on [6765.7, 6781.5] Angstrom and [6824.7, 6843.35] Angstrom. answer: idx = 0.03 mag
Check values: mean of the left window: 25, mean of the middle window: 23.5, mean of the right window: 23.3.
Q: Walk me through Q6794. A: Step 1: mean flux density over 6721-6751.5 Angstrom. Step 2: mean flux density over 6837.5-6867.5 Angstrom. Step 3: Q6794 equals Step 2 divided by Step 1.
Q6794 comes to 0.90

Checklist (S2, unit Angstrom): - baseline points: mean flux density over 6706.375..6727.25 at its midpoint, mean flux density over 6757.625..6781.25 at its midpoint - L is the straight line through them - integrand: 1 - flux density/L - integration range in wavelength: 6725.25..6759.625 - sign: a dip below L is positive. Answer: 0.0 Angstrom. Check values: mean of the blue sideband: 25.4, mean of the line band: 25.2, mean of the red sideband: 25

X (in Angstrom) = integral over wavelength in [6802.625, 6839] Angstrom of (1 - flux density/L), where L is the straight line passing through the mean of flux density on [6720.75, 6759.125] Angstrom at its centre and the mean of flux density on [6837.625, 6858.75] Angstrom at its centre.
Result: 0.2 Angstrom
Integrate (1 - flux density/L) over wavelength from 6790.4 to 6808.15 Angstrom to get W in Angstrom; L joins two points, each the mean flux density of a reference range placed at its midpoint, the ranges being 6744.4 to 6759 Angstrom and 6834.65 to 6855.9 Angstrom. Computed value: 0.1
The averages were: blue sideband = 24.6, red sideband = 23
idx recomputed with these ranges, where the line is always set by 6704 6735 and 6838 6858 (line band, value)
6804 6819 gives 0.013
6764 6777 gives -0.028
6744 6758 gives 0.013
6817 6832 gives 0.014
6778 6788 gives 0.007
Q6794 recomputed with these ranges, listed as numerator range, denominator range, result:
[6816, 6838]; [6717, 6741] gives 0.92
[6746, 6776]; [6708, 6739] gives 0.98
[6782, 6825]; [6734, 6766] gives 0.94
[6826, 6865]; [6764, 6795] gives 0.94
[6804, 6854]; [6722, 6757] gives 0.92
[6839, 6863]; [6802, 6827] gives 0.98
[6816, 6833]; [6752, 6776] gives 0.93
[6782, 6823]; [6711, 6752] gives 0.93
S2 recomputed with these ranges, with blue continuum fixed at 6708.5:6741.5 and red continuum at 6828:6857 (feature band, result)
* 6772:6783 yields -0.2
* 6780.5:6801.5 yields 0.3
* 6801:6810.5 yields 0.1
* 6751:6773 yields -0.2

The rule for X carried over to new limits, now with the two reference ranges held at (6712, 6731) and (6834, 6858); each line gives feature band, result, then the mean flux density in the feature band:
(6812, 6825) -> 0.2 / 23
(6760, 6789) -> -0.7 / 24.7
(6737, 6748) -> -0.4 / 25.5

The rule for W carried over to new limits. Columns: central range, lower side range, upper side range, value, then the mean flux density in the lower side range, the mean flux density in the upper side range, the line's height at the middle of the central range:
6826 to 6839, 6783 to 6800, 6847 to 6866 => -0.3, 23.7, 22.4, 22.8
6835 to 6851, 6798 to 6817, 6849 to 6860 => -0.5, 23.5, 22.3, 22.6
